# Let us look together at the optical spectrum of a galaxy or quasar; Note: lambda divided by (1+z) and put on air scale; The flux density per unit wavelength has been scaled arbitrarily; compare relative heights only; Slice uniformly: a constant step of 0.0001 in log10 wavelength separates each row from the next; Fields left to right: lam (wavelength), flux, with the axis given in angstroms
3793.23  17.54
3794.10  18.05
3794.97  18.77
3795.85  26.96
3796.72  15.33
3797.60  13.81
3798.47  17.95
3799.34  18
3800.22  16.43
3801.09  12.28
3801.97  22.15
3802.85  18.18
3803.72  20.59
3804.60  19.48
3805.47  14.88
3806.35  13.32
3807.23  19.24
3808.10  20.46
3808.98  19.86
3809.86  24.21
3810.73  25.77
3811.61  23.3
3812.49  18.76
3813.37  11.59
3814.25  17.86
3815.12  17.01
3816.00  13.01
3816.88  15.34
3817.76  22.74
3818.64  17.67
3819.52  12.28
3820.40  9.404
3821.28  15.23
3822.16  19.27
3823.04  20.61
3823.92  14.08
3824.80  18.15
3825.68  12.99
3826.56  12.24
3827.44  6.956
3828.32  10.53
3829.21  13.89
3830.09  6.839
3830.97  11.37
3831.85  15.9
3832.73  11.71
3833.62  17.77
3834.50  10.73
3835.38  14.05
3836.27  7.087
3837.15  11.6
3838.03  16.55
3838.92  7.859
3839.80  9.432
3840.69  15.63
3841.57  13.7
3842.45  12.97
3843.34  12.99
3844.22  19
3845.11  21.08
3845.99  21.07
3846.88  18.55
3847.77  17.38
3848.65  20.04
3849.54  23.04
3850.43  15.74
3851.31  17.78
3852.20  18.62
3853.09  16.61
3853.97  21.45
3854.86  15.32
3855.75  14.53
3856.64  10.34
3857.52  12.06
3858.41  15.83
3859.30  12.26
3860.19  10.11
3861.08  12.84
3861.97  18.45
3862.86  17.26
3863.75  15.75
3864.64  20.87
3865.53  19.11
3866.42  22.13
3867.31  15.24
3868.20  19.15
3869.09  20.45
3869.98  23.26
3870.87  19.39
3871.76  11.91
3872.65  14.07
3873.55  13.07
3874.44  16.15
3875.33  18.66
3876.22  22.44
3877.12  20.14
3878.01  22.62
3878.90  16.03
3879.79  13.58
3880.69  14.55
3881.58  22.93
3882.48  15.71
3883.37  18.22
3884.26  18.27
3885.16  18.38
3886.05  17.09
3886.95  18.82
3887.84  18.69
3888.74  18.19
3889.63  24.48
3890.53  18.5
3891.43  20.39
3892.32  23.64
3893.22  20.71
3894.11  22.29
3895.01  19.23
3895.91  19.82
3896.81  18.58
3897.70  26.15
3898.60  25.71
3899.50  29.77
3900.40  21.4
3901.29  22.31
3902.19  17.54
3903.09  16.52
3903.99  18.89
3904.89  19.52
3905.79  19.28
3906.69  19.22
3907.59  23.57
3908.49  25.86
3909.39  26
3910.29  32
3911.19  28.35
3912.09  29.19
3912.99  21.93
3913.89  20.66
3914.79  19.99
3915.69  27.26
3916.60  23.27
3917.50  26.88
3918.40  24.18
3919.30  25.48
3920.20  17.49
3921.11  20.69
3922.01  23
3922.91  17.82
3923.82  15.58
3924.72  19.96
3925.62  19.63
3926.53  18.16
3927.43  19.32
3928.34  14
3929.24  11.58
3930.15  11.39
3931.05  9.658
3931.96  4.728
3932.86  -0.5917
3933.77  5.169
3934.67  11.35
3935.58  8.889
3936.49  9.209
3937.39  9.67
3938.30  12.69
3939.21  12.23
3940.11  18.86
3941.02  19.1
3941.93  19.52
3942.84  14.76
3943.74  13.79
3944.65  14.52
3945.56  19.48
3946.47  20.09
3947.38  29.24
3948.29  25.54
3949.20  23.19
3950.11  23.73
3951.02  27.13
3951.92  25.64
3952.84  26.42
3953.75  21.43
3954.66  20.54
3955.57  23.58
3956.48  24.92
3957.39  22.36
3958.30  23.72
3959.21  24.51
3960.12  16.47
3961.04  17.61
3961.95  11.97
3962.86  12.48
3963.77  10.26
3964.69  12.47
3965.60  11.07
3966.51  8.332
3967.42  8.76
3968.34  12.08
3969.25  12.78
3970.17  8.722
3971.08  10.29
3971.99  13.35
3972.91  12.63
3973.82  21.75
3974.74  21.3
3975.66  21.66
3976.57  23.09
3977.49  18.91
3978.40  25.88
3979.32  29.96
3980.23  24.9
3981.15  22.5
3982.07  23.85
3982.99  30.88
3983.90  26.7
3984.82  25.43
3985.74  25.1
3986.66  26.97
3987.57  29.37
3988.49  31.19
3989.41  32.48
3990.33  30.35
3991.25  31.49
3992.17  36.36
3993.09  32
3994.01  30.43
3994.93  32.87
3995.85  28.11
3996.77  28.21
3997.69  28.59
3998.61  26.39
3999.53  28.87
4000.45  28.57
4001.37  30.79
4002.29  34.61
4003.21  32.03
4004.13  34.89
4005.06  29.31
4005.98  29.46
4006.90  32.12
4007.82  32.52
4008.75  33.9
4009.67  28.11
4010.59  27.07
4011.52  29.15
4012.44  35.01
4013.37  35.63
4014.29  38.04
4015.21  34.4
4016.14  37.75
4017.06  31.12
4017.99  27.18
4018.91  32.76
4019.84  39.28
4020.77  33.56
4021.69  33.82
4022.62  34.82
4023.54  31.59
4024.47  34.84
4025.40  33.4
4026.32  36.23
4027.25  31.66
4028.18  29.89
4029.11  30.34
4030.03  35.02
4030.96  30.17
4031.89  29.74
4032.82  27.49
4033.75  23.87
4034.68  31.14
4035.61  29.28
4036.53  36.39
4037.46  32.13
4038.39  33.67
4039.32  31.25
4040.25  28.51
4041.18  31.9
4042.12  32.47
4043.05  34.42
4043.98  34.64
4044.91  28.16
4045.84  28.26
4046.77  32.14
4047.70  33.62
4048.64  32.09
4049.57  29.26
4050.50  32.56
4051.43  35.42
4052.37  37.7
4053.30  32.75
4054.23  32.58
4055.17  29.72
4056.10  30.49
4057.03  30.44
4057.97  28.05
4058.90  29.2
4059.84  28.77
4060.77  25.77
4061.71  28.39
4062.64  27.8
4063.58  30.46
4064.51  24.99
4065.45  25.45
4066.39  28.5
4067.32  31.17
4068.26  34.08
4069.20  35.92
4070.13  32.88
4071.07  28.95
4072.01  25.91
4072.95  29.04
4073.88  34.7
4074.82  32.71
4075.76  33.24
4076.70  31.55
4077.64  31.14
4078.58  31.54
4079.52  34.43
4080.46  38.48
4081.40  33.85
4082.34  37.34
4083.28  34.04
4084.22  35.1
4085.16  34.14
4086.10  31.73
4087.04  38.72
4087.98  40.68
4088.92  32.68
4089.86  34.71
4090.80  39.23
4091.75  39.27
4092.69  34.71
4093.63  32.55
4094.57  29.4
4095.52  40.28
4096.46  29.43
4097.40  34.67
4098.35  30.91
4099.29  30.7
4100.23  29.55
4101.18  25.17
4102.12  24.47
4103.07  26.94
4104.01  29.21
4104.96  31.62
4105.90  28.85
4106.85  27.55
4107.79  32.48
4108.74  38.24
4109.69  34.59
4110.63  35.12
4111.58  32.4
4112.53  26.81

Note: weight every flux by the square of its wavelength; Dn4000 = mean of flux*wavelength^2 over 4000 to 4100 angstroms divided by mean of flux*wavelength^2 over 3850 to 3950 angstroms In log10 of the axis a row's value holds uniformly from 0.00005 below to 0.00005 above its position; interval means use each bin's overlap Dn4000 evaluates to 1.89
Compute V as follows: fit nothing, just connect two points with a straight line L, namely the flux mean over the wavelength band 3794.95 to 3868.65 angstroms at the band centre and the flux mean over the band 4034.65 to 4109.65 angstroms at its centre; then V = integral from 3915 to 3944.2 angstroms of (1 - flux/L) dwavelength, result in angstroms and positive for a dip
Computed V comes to 8.6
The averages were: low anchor 16.2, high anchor 31.9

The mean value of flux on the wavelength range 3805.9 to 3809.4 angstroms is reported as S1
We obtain 18.2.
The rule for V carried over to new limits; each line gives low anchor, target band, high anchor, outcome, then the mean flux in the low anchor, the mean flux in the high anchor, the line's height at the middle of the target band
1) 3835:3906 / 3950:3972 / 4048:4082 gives 6.1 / 17.8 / 31.1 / 24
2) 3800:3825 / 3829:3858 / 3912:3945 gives 4.0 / 17.7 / 16.4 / 17.3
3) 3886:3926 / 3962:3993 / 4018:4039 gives 7.9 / 22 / 32.2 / 27.9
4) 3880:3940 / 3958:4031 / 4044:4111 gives -2.5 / 18.9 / 31.9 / 25.5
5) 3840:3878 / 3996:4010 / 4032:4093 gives -1.5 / 17.1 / 32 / 27.6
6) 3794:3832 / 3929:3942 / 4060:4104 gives 7.2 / 16.6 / 32.1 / 23.7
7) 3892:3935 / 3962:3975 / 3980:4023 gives 7.0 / 19.9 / 30.9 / 26.7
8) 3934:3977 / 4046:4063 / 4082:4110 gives -1.6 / 17.2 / 32.9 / 28.3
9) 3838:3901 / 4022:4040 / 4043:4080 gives -1.8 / 18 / 30.9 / 28.9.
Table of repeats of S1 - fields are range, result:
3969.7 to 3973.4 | 11.4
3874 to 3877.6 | 19.4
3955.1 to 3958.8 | 23.7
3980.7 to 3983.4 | 25.6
